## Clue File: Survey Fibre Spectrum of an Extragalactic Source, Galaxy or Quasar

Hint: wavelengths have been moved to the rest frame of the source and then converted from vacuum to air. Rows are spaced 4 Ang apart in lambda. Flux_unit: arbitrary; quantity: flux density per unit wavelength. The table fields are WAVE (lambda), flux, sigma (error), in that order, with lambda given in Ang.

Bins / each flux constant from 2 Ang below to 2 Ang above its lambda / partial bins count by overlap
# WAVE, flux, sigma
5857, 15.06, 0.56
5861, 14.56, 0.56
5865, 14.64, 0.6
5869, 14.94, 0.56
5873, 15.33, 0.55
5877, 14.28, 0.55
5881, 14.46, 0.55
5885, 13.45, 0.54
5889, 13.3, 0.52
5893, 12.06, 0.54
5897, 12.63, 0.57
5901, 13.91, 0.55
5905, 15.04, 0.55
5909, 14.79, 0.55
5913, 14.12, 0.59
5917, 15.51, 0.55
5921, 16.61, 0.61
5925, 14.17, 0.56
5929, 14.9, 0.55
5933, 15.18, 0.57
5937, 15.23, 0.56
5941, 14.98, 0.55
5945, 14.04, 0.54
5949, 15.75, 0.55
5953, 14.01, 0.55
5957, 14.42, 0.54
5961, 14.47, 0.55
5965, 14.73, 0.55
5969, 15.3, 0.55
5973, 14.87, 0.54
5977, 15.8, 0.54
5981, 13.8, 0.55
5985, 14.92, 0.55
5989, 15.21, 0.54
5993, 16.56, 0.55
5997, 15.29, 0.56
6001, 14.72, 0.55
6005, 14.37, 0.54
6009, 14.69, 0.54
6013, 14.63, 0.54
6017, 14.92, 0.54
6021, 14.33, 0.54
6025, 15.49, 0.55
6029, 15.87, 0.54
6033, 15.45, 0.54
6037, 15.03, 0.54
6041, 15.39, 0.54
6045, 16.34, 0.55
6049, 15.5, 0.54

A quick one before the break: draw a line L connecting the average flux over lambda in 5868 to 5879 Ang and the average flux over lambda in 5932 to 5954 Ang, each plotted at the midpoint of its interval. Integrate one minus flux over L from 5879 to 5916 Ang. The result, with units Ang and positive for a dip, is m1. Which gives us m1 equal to 2.6 Ang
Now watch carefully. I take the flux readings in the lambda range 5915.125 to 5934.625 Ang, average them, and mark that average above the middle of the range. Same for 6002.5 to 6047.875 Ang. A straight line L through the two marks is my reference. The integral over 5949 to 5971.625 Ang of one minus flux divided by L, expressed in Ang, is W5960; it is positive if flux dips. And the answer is 0.79 Ang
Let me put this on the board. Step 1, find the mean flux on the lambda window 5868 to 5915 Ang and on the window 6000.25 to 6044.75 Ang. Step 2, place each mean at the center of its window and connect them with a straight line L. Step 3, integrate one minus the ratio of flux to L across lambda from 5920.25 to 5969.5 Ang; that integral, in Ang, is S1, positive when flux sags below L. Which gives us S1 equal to -1.4 Ang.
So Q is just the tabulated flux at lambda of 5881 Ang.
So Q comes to 14.46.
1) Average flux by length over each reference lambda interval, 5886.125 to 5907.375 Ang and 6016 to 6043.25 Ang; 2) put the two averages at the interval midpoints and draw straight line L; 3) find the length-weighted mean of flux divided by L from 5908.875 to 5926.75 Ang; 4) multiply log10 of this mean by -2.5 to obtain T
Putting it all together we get -0.104 mag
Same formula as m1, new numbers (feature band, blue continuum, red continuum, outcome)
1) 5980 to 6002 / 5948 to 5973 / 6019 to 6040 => -0.28 Ang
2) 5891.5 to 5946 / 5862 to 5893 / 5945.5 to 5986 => -0.26 Ang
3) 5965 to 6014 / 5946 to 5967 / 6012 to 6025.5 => -0.96 Ang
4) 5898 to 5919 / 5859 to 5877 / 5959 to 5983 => 0.33 Ang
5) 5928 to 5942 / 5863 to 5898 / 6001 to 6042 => -0.73 Ang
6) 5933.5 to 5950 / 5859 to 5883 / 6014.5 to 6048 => 0.02 Ang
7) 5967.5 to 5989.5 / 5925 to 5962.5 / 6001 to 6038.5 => -0.17 Ang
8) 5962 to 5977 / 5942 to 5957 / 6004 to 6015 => -0.46 Ang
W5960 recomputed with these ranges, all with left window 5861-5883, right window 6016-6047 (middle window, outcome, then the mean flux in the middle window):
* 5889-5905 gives 1.75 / 13.2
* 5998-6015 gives 0.69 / 14.6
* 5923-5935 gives 0.16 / 14.8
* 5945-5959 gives 0.38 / 14.6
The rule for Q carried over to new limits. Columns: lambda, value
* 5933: 15.18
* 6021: 14.33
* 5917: 15.51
